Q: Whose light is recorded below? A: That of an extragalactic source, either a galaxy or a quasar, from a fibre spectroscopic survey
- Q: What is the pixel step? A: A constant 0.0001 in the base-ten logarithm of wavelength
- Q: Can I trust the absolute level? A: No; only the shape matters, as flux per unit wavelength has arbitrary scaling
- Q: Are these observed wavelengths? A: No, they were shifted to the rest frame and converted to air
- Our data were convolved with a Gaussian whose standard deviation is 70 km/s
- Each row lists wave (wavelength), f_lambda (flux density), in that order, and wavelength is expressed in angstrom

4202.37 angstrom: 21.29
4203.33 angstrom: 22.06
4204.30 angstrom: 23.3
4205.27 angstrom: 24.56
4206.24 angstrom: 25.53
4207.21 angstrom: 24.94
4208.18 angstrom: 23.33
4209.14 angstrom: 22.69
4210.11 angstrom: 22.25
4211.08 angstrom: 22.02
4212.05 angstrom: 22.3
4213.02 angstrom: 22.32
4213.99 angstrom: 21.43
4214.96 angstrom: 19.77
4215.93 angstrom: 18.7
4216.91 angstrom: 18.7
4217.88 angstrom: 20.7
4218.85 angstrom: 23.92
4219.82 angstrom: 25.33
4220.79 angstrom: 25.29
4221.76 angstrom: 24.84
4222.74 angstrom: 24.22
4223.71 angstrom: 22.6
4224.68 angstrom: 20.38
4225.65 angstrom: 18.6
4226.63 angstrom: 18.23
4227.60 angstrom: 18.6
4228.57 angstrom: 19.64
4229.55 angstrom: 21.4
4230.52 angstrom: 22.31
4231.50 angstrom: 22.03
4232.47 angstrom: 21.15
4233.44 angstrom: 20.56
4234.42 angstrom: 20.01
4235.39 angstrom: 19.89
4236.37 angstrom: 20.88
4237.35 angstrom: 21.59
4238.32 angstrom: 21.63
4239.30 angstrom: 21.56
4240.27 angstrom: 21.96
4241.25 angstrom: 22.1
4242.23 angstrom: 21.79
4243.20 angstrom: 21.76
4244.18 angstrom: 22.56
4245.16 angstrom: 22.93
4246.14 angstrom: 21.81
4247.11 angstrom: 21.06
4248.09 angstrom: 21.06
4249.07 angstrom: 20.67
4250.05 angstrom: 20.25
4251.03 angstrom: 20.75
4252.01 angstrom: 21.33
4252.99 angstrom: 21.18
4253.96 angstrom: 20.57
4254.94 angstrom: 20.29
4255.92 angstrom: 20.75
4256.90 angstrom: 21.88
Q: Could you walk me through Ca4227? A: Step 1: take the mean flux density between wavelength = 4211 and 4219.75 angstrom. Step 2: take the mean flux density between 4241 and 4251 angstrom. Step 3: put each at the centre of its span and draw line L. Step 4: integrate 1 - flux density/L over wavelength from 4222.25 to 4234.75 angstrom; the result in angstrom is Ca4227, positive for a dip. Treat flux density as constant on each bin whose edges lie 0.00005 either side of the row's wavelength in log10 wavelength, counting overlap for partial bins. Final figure 0.4 angstrom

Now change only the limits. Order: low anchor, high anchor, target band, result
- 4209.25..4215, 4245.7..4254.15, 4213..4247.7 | 0.0 angstrom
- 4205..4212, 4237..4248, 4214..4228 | 0.9 angstrom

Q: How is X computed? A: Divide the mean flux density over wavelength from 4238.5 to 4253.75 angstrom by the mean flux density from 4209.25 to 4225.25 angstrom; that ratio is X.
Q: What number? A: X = 1.0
